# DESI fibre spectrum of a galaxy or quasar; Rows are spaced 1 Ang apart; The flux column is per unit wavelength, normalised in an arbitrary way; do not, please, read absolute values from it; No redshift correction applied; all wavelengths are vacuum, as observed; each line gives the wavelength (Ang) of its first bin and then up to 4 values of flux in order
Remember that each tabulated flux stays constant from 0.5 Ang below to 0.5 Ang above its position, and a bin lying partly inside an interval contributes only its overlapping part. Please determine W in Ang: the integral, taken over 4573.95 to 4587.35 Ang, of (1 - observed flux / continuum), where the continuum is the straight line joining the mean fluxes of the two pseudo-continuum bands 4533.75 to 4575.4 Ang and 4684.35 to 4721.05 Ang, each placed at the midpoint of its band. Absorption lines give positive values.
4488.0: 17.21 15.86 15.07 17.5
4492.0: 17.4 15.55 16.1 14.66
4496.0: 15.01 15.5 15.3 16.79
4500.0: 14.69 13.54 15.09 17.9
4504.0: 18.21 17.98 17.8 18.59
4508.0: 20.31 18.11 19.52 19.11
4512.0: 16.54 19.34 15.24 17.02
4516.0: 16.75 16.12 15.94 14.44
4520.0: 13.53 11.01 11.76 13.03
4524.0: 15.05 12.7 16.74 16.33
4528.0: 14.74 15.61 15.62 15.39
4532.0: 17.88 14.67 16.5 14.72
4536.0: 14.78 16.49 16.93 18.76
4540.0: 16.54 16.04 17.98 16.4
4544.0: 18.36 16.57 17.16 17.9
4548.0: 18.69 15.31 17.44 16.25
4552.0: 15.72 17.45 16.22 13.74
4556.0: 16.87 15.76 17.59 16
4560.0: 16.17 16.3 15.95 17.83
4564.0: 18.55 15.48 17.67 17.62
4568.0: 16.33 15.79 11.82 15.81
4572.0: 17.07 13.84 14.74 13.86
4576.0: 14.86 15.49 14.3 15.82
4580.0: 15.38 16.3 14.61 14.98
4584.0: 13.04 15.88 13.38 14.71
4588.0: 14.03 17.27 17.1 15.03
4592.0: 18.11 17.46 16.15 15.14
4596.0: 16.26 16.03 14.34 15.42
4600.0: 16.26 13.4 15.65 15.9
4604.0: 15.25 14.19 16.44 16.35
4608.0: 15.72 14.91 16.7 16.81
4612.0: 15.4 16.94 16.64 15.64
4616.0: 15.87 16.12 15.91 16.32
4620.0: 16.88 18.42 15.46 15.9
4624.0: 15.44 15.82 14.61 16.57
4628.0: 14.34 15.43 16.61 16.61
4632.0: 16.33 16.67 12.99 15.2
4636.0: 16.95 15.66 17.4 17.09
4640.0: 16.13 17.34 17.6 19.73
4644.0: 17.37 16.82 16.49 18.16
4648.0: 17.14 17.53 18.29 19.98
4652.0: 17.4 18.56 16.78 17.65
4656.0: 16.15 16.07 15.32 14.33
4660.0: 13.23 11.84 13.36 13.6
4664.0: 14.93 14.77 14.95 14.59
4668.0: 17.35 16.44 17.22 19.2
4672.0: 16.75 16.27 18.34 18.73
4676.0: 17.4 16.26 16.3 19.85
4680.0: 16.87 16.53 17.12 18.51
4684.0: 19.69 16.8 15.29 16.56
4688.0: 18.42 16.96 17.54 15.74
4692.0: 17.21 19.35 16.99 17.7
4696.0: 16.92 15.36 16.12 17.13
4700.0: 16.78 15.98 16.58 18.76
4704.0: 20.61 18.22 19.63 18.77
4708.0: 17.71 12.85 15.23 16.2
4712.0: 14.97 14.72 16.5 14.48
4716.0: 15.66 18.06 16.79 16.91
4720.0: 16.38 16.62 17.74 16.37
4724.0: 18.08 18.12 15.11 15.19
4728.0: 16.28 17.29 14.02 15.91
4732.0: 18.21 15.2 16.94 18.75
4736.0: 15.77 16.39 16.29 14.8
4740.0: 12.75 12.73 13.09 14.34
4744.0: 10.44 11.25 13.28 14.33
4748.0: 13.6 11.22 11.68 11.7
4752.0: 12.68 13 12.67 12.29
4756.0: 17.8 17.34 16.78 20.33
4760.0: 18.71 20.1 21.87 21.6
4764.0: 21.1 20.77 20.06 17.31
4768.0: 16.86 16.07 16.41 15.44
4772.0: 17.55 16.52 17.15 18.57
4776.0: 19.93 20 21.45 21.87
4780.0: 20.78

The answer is 1.3 Ang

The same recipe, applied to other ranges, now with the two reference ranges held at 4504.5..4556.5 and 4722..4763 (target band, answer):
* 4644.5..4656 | -1.3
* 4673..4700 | -2.8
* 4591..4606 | 0.3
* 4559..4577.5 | 0.4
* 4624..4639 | 0.1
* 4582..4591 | 0.6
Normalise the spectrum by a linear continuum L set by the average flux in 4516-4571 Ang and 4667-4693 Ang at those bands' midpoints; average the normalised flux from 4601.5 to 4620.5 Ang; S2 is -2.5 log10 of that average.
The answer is 0.04 mag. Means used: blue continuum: 16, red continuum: 17.3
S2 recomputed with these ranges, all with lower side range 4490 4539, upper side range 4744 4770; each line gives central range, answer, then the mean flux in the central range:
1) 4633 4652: -0.068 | 17.1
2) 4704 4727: -0.039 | 16.7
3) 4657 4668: 0.124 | 14.3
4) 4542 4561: -0.041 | 16.7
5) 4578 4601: 0.038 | 15.5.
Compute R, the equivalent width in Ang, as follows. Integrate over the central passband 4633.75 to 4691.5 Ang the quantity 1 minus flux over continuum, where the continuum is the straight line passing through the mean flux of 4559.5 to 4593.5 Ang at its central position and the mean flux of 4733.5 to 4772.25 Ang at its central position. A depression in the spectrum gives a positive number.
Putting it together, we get -3.6 Ang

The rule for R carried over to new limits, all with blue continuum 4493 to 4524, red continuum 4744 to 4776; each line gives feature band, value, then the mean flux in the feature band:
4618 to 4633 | 0.13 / 16.1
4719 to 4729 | -0.27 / 16.7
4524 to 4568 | -0.75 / 16.4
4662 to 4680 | -0.36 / 16.6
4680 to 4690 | -0.66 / 17.3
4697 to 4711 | -0.77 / 17.2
